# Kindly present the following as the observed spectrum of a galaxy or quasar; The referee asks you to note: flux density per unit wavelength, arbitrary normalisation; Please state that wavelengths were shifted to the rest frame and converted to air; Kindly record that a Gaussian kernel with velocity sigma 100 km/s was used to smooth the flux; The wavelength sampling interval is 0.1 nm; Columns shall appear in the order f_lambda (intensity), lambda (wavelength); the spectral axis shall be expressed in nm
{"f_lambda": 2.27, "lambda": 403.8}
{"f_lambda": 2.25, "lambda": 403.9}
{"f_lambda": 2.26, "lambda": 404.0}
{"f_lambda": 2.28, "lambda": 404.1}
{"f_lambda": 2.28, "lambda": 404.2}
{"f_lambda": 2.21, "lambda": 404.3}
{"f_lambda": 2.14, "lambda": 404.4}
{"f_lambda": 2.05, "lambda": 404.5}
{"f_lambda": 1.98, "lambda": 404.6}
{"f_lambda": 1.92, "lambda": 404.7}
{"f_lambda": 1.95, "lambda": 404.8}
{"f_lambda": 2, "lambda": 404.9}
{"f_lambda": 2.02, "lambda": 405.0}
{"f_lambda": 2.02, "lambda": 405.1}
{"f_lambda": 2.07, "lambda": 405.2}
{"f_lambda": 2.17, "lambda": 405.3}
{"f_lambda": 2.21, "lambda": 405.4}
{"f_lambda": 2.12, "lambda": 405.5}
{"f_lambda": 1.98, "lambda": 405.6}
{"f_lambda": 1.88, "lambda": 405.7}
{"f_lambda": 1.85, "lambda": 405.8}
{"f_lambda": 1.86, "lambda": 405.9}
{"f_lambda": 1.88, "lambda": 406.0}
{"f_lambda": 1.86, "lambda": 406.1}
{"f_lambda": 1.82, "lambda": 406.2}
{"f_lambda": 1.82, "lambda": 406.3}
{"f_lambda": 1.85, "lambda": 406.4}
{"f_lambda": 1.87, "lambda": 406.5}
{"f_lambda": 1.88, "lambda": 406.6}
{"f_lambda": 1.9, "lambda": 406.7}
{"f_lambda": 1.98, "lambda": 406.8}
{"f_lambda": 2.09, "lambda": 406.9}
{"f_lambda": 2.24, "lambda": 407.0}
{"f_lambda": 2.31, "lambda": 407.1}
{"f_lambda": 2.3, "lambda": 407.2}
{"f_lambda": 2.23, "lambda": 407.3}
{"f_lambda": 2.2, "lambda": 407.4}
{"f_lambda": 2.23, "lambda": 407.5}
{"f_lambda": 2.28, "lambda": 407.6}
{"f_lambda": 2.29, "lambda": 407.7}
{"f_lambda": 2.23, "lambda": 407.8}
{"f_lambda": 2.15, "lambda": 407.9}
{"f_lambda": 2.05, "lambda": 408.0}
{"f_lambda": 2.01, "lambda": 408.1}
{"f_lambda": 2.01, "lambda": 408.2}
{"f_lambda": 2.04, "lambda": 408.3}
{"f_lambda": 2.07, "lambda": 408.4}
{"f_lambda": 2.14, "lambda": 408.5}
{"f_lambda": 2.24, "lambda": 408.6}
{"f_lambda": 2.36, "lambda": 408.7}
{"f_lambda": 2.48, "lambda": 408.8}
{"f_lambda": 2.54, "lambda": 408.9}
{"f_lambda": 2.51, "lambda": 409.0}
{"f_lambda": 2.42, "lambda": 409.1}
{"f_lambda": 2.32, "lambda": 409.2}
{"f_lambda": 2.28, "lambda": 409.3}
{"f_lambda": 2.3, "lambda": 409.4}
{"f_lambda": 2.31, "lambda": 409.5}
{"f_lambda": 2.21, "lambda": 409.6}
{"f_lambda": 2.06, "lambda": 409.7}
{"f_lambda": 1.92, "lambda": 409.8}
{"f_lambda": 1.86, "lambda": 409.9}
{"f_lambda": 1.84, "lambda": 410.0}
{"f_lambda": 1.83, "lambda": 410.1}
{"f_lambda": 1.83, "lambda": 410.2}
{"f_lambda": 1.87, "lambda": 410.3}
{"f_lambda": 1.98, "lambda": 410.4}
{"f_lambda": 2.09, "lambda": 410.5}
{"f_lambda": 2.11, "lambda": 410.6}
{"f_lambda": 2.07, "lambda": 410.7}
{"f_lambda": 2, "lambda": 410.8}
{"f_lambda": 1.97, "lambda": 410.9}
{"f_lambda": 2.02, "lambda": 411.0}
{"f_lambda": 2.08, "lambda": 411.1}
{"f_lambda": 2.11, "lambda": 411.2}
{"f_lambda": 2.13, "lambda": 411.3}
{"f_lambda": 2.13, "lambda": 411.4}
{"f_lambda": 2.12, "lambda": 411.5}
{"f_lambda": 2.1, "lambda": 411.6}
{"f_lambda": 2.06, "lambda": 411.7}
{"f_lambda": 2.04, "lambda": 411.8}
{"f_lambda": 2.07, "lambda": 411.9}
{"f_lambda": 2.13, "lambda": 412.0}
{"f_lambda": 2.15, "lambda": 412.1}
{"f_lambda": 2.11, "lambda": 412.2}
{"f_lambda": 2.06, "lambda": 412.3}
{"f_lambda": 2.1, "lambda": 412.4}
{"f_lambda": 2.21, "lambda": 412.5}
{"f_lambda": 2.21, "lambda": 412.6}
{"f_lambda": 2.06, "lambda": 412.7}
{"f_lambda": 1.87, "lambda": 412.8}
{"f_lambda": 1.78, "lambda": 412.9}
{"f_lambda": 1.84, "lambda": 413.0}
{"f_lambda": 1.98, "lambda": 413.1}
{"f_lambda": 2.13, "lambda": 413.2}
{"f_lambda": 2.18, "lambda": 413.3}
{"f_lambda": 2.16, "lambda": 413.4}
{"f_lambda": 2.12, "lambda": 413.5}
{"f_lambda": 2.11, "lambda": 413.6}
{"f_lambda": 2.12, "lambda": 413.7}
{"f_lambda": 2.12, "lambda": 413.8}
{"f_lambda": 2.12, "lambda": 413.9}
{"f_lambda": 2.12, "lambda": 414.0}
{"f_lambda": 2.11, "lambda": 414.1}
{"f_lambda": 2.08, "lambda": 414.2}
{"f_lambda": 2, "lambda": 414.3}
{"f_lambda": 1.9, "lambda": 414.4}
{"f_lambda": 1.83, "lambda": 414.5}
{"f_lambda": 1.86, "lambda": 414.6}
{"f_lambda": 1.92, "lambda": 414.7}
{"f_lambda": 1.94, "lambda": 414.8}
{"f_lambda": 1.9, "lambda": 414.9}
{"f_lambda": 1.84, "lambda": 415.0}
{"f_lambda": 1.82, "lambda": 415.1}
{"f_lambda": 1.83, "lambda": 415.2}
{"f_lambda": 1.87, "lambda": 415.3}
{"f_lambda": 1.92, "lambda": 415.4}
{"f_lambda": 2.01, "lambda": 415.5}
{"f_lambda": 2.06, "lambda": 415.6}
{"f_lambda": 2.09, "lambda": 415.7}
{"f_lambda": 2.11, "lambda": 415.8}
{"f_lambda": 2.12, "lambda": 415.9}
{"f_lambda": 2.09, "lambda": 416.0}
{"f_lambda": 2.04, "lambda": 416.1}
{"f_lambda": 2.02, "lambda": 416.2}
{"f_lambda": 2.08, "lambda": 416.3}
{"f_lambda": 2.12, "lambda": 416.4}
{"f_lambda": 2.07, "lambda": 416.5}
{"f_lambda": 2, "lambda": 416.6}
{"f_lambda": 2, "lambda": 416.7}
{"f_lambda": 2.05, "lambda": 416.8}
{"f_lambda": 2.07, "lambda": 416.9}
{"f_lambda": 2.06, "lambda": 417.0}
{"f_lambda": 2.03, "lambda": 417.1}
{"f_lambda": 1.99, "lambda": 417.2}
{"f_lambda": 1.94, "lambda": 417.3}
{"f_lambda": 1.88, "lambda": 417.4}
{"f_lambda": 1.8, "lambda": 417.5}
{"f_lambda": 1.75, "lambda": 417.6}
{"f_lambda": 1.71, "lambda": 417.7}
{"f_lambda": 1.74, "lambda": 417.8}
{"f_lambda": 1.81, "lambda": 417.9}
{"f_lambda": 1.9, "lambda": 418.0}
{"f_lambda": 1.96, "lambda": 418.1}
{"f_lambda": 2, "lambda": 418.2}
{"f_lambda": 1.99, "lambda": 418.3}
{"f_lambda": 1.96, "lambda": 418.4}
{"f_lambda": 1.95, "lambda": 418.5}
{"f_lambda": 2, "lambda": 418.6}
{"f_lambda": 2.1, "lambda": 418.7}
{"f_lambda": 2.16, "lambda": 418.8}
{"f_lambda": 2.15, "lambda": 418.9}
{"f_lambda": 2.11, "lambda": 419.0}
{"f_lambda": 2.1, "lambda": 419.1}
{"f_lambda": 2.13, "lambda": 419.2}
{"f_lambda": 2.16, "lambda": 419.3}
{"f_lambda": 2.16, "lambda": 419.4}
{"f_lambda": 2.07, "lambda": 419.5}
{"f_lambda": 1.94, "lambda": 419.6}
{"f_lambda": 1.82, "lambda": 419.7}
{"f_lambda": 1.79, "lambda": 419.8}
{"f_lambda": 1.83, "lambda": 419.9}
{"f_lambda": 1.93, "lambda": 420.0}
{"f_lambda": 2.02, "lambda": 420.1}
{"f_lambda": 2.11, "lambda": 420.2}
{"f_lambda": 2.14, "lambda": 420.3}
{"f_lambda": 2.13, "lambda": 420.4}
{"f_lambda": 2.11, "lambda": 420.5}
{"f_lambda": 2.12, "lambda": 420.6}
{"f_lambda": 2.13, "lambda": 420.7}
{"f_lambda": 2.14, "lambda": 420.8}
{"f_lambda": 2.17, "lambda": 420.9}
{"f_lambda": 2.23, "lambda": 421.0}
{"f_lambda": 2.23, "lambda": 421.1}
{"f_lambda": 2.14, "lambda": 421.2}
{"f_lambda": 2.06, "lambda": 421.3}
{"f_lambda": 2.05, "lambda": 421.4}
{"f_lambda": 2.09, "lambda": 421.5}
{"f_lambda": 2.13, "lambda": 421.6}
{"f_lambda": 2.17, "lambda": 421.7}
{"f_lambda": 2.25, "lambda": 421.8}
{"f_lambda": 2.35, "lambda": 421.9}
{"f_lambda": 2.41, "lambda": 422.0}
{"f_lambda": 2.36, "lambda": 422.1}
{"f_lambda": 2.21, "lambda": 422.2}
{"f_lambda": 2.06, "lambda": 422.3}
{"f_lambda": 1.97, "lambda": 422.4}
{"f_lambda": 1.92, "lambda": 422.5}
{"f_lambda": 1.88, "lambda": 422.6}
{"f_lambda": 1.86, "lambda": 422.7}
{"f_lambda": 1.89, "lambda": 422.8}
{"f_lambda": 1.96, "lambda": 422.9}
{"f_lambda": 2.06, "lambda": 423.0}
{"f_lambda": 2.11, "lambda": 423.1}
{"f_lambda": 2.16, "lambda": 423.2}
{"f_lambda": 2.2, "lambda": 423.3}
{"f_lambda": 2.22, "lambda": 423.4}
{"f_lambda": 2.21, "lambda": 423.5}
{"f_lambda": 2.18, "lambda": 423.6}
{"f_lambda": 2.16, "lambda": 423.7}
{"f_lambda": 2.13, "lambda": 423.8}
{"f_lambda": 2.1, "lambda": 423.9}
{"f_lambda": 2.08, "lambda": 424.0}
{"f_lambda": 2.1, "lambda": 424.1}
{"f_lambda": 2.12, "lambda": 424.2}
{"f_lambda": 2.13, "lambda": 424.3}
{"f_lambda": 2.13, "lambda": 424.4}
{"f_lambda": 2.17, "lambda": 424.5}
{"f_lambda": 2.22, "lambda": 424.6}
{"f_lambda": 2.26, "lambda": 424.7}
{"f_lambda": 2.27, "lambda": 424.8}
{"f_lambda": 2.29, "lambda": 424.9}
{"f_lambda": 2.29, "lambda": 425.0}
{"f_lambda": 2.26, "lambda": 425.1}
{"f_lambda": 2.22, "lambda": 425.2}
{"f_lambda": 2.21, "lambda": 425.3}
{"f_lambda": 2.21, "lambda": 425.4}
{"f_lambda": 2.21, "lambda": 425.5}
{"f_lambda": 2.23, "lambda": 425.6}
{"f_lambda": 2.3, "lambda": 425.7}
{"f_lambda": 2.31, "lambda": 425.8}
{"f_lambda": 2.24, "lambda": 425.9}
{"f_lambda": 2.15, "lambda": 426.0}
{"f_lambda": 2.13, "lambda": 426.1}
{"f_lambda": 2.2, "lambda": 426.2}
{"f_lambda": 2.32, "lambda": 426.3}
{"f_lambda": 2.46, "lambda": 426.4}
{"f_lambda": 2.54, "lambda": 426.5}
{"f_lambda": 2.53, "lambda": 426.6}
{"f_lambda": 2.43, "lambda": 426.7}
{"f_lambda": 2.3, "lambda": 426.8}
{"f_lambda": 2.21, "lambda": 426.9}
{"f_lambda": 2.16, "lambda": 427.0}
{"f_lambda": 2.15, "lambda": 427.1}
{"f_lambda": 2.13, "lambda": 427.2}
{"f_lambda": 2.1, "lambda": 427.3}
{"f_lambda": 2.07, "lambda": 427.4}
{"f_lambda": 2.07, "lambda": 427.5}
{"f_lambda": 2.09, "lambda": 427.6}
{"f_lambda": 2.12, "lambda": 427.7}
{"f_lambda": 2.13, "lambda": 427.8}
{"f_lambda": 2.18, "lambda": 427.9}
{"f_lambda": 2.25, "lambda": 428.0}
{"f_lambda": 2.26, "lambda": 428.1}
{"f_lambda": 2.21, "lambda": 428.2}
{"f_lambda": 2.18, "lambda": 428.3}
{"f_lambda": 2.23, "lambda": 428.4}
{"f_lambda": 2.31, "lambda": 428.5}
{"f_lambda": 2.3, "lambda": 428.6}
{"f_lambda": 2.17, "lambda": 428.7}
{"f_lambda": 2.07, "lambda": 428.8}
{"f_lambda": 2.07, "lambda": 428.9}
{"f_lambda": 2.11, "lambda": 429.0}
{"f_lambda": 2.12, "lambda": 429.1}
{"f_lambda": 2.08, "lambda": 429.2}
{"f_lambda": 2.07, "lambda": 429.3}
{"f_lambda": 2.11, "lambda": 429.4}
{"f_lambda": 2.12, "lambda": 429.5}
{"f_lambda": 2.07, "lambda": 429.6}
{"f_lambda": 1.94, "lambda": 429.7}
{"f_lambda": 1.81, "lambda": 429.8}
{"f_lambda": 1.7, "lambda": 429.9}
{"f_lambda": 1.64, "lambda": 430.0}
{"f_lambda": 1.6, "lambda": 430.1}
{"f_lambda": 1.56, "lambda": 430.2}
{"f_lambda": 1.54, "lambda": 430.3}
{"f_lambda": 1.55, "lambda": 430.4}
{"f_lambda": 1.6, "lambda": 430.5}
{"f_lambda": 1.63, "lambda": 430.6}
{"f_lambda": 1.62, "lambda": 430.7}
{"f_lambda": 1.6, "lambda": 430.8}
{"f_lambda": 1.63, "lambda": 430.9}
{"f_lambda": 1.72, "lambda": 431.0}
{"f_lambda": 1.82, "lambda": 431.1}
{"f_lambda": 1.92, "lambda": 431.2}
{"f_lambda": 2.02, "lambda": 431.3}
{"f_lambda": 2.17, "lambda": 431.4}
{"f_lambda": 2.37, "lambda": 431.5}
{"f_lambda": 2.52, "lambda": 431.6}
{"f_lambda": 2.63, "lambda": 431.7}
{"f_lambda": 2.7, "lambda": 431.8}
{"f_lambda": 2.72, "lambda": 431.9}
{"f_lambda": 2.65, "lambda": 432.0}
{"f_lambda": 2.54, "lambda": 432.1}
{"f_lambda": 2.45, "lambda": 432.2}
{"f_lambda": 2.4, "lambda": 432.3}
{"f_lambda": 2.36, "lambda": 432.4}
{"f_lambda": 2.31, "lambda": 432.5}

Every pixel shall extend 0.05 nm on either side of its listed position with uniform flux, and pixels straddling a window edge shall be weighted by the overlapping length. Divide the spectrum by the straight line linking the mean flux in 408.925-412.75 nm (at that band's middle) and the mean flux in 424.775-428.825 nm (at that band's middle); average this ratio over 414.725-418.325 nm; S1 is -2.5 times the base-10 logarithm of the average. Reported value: 0.10 mag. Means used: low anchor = 2.1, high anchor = 2.23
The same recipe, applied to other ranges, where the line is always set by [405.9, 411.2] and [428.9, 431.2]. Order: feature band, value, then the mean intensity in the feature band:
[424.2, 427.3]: -0.20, 2.25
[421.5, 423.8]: -0.12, 2.12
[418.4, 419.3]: -0.07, 2.08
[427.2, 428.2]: -0.17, 2.14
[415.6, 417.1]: -0.04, 2.06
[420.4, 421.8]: -0.11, 2.14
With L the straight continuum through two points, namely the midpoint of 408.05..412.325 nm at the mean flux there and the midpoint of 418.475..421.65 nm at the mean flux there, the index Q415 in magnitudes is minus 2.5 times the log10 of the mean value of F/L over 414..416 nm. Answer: 0.07 mag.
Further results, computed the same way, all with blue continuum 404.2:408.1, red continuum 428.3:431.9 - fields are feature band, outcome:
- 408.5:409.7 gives -0.15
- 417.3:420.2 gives 0.03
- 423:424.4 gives -0.07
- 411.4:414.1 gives -0.02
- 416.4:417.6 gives 0.02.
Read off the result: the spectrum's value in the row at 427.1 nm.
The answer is 2.15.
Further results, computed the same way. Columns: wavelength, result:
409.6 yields 2.21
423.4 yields 2.22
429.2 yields 2.08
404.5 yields 2.05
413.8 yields 2.12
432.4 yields 2.36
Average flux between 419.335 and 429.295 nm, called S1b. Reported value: 2.16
